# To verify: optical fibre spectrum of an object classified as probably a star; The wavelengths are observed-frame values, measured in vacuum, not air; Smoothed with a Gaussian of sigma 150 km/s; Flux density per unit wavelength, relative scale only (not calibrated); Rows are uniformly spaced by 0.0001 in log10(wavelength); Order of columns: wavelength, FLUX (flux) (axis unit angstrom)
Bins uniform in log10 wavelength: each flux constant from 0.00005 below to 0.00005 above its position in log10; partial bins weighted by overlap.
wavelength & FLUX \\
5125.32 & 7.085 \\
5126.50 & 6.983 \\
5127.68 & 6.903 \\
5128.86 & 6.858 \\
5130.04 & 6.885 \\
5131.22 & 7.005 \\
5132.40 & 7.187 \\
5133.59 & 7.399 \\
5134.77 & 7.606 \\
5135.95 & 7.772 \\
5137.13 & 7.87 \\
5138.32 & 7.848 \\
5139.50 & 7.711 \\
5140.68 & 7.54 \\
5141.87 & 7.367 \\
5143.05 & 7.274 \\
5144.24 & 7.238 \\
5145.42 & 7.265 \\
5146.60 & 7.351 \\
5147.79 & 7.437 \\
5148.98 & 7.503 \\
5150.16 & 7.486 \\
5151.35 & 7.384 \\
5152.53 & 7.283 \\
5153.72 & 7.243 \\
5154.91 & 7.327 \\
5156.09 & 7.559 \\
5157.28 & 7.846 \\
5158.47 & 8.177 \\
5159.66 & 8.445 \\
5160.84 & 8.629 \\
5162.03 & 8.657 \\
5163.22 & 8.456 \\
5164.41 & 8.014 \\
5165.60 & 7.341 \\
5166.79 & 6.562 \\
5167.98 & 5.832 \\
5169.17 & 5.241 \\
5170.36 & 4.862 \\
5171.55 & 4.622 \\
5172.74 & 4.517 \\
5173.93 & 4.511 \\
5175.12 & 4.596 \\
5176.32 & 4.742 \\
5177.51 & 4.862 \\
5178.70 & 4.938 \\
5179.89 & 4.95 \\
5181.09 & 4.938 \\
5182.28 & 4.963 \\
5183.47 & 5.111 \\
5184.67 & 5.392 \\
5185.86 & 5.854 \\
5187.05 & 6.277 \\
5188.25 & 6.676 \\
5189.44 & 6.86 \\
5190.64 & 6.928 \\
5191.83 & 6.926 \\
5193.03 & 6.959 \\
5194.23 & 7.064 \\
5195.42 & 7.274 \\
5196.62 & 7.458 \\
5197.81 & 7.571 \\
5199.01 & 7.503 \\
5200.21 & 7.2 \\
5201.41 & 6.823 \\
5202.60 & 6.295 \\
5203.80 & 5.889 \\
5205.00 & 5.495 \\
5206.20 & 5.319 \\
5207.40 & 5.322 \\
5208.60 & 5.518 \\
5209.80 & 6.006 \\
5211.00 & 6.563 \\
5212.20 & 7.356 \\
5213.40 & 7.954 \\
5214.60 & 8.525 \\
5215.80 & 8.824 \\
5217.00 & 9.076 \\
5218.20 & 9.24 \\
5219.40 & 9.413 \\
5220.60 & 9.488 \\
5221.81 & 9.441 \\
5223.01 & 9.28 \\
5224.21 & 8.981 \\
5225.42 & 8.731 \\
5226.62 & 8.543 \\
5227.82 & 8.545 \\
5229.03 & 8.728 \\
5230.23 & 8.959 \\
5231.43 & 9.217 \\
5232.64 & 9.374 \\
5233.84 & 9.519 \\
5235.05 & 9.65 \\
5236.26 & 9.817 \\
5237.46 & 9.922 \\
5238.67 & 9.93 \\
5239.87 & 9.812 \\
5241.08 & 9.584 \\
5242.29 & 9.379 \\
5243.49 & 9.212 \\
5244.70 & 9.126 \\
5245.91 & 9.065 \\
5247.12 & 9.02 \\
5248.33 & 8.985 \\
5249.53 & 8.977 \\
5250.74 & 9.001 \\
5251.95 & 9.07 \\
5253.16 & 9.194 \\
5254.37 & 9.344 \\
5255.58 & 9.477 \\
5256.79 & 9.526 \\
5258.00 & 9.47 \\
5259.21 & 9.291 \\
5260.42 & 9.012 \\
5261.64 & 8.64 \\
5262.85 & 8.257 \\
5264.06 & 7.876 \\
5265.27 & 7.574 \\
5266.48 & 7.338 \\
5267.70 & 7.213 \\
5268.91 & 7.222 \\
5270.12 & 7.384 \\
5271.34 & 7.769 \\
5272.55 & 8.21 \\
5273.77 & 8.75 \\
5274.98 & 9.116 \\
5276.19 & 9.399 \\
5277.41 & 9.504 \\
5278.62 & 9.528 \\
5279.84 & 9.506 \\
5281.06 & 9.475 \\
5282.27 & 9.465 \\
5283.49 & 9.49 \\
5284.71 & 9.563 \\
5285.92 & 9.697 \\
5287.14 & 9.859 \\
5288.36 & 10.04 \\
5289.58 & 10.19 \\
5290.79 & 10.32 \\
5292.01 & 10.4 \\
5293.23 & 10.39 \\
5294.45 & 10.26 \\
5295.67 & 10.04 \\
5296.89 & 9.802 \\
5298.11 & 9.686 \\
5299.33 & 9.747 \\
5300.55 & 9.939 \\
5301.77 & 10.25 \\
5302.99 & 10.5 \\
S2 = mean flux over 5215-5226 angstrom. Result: 9.15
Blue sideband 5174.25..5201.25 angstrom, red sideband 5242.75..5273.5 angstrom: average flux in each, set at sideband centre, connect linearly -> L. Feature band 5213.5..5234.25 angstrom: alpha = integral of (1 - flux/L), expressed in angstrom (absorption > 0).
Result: -4.5 angstrom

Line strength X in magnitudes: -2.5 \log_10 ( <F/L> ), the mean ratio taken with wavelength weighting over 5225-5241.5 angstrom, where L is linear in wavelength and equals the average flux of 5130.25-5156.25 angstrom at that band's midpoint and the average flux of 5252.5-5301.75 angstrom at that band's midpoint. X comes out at -0.085 mag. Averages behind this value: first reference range 7.43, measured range 9.32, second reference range 9.19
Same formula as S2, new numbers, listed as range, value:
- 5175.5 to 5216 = 6.33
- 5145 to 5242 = 7.32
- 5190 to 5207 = 6.75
